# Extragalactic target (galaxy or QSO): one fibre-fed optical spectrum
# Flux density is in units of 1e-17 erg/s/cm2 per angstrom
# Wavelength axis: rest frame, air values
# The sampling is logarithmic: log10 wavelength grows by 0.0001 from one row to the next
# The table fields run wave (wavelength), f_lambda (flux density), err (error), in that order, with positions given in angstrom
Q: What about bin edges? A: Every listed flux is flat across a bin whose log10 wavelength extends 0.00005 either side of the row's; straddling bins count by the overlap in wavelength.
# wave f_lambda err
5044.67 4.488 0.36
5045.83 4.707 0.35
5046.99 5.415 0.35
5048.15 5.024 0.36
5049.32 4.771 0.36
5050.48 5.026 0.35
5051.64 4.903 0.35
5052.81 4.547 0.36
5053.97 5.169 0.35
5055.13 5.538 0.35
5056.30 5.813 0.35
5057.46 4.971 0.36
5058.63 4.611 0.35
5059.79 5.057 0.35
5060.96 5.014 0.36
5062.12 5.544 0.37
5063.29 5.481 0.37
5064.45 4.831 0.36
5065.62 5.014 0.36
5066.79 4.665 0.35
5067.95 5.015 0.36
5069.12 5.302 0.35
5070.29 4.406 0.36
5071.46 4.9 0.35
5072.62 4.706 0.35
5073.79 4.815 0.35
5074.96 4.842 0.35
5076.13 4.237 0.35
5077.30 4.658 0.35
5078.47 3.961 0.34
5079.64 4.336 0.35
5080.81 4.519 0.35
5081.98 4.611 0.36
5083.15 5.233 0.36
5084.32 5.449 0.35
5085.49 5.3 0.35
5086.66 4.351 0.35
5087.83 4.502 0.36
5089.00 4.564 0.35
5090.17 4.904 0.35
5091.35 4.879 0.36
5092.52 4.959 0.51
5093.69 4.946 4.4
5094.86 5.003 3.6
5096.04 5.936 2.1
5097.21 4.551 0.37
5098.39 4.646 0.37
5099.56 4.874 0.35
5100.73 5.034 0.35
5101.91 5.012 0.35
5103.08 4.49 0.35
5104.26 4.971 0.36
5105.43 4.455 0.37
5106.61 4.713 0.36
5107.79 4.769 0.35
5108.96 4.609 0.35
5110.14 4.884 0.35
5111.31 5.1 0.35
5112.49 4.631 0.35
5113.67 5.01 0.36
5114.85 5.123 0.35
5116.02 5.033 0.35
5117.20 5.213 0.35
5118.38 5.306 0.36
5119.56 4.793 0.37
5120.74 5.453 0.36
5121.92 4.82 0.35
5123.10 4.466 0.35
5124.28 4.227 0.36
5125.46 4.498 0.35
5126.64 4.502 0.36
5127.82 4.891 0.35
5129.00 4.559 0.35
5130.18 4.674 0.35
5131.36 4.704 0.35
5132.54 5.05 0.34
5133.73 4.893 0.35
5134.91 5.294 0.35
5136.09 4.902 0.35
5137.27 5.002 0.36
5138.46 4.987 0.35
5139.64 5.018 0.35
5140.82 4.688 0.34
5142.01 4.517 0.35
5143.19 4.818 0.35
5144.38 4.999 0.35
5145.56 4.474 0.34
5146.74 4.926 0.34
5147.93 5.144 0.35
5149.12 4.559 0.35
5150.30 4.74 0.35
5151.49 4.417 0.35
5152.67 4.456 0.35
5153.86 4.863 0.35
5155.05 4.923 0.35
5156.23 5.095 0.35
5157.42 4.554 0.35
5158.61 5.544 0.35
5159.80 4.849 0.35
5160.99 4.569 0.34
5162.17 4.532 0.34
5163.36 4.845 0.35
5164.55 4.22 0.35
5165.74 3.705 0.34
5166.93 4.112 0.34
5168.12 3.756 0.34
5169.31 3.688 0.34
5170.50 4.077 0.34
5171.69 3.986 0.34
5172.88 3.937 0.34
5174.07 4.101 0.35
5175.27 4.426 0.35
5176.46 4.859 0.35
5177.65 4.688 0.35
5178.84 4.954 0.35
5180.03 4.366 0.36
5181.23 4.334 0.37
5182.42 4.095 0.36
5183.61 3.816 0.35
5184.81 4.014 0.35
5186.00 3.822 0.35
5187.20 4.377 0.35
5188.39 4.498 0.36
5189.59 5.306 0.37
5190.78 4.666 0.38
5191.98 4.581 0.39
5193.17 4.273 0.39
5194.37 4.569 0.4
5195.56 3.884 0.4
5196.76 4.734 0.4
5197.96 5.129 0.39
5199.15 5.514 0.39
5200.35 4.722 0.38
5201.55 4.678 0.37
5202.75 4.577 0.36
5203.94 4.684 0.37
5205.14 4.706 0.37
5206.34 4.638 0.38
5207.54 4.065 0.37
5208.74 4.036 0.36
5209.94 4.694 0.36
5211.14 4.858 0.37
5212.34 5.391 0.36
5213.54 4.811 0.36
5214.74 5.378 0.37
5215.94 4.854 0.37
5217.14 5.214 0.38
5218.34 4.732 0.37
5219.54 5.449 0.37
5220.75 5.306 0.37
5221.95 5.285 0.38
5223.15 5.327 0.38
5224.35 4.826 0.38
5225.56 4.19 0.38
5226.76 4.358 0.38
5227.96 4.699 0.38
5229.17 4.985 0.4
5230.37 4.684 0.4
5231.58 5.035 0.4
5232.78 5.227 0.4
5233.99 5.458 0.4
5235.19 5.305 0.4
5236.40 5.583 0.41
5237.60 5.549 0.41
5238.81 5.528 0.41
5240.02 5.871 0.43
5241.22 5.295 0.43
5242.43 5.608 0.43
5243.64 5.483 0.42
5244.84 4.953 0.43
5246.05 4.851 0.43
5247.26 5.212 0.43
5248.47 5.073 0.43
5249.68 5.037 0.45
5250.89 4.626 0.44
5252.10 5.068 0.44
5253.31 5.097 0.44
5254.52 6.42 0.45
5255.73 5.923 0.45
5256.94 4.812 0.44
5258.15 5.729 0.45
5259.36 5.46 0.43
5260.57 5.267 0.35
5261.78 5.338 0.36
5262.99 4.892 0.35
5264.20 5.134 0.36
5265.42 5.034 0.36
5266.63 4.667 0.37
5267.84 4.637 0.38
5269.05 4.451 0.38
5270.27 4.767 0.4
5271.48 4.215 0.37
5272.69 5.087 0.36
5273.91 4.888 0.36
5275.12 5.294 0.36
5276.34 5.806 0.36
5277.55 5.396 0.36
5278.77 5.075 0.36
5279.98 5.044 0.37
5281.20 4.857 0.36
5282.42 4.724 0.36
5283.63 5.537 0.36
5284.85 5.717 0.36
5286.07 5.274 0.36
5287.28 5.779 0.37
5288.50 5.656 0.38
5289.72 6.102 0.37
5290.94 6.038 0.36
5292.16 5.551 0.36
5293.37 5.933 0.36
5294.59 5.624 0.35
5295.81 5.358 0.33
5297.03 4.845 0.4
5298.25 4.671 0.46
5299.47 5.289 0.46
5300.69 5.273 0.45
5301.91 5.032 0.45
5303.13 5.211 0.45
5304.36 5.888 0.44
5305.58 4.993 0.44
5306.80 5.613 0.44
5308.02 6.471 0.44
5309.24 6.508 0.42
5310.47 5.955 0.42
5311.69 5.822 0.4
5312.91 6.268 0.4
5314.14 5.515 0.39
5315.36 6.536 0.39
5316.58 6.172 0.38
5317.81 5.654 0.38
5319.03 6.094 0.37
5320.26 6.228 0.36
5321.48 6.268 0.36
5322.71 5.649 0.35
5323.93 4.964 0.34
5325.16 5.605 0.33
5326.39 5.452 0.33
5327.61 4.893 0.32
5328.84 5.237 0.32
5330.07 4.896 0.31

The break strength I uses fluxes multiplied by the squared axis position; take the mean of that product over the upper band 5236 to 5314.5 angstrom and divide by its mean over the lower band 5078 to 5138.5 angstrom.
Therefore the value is 1.2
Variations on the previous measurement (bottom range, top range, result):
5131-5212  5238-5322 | 1.23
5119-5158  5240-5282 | 1.13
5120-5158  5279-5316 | 1.24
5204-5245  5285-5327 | 1.16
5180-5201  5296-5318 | 1.32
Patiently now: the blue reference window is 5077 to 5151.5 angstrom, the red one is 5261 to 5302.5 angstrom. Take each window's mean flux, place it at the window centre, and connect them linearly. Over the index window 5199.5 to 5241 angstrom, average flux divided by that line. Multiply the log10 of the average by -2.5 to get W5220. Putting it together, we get 0.02 mag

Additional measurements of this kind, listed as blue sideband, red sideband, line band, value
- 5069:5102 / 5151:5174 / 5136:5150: -0.07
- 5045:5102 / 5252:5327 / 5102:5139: 0.04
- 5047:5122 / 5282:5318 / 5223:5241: 0.06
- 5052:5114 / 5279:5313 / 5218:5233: 0.08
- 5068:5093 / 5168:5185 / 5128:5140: -0.11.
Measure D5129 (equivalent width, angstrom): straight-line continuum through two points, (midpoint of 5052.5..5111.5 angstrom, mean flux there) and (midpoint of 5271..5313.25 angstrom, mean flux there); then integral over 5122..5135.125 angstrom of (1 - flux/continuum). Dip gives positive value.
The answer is 0.8 angstrom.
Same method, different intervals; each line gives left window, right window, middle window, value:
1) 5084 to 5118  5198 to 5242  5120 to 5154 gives 1.0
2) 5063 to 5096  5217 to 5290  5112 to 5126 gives 0.0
